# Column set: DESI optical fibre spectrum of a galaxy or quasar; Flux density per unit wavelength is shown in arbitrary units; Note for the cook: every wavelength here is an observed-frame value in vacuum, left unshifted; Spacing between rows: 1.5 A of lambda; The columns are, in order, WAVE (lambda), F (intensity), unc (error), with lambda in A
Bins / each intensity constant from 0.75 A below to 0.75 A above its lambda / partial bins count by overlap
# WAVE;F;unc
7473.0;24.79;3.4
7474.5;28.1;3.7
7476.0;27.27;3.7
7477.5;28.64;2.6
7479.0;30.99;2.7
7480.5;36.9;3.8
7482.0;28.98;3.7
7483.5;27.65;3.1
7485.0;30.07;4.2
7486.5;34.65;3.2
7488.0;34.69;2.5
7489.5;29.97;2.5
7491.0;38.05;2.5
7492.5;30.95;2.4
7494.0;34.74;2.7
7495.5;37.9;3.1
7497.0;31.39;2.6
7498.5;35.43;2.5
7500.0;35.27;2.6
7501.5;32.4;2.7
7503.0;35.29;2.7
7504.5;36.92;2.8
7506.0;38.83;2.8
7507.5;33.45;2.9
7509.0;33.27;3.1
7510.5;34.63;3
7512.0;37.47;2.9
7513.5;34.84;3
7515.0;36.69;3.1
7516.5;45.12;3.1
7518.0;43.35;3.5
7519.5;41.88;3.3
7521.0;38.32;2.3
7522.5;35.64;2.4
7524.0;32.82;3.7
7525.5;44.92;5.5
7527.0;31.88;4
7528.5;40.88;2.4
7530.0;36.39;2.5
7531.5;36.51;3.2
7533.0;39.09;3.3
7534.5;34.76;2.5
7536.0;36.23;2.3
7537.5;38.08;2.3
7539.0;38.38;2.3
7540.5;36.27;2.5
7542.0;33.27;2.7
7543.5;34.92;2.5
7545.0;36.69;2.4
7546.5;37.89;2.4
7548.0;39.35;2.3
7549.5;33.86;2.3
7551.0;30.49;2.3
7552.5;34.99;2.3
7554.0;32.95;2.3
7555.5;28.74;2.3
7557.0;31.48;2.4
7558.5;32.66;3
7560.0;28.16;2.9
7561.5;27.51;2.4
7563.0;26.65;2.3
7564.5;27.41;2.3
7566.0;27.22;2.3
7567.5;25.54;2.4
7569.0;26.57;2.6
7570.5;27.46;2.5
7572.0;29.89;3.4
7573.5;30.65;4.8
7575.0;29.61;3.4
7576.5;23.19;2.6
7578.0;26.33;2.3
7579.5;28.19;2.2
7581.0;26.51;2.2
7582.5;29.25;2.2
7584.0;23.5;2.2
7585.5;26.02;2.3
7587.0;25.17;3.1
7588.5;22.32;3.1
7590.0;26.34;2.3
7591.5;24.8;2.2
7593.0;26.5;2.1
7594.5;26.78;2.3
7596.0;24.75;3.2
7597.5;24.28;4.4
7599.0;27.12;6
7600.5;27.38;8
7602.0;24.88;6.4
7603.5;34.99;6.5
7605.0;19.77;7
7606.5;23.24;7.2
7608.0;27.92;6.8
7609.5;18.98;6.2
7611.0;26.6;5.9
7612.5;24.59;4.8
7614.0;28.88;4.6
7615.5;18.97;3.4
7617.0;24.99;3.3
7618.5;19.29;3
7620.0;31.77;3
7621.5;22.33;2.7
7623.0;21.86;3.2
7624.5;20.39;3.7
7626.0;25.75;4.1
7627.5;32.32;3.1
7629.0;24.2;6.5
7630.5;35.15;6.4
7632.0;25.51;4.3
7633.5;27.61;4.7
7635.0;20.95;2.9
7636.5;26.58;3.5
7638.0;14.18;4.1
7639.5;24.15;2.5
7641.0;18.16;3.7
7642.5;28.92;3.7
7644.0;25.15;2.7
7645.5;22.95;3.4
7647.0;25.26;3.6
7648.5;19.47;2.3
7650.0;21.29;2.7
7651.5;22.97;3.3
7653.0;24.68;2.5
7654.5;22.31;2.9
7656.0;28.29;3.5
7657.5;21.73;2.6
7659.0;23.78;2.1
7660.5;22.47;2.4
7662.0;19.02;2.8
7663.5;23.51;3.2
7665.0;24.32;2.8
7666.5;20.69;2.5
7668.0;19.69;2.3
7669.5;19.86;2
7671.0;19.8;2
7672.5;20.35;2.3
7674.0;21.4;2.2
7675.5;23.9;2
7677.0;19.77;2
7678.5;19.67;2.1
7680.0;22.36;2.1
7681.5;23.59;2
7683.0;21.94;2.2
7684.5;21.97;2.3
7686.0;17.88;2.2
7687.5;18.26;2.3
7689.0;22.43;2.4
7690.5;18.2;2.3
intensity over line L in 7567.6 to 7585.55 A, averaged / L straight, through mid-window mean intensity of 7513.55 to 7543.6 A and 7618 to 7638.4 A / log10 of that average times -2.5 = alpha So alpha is 0.16 mag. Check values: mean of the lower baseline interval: 37.8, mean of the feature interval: 27.3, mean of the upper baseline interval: 25.1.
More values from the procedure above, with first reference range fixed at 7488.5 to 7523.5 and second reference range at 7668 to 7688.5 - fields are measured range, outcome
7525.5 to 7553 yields -0.10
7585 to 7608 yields 0.10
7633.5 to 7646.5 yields 0.06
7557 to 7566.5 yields 0.10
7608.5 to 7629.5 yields 0.07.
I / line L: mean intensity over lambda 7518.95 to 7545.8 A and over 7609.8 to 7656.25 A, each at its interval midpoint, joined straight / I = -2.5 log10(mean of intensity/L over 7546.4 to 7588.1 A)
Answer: 0.13 mag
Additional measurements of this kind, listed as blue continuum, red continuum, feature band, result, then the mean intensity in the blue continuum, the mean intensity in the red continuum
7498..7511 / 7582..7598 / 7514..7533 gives -0.175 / 35.1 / 25.4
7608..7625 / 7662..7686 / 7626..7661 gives -0.078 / 23.8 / 21.3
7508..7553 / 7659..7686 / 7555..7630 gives 0.150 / 37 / 21.4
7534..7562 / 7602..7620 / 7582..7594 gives 0.109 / 34.1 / 24.7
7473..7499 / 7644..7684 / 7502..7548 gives -0.242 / 31.9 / 22.2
